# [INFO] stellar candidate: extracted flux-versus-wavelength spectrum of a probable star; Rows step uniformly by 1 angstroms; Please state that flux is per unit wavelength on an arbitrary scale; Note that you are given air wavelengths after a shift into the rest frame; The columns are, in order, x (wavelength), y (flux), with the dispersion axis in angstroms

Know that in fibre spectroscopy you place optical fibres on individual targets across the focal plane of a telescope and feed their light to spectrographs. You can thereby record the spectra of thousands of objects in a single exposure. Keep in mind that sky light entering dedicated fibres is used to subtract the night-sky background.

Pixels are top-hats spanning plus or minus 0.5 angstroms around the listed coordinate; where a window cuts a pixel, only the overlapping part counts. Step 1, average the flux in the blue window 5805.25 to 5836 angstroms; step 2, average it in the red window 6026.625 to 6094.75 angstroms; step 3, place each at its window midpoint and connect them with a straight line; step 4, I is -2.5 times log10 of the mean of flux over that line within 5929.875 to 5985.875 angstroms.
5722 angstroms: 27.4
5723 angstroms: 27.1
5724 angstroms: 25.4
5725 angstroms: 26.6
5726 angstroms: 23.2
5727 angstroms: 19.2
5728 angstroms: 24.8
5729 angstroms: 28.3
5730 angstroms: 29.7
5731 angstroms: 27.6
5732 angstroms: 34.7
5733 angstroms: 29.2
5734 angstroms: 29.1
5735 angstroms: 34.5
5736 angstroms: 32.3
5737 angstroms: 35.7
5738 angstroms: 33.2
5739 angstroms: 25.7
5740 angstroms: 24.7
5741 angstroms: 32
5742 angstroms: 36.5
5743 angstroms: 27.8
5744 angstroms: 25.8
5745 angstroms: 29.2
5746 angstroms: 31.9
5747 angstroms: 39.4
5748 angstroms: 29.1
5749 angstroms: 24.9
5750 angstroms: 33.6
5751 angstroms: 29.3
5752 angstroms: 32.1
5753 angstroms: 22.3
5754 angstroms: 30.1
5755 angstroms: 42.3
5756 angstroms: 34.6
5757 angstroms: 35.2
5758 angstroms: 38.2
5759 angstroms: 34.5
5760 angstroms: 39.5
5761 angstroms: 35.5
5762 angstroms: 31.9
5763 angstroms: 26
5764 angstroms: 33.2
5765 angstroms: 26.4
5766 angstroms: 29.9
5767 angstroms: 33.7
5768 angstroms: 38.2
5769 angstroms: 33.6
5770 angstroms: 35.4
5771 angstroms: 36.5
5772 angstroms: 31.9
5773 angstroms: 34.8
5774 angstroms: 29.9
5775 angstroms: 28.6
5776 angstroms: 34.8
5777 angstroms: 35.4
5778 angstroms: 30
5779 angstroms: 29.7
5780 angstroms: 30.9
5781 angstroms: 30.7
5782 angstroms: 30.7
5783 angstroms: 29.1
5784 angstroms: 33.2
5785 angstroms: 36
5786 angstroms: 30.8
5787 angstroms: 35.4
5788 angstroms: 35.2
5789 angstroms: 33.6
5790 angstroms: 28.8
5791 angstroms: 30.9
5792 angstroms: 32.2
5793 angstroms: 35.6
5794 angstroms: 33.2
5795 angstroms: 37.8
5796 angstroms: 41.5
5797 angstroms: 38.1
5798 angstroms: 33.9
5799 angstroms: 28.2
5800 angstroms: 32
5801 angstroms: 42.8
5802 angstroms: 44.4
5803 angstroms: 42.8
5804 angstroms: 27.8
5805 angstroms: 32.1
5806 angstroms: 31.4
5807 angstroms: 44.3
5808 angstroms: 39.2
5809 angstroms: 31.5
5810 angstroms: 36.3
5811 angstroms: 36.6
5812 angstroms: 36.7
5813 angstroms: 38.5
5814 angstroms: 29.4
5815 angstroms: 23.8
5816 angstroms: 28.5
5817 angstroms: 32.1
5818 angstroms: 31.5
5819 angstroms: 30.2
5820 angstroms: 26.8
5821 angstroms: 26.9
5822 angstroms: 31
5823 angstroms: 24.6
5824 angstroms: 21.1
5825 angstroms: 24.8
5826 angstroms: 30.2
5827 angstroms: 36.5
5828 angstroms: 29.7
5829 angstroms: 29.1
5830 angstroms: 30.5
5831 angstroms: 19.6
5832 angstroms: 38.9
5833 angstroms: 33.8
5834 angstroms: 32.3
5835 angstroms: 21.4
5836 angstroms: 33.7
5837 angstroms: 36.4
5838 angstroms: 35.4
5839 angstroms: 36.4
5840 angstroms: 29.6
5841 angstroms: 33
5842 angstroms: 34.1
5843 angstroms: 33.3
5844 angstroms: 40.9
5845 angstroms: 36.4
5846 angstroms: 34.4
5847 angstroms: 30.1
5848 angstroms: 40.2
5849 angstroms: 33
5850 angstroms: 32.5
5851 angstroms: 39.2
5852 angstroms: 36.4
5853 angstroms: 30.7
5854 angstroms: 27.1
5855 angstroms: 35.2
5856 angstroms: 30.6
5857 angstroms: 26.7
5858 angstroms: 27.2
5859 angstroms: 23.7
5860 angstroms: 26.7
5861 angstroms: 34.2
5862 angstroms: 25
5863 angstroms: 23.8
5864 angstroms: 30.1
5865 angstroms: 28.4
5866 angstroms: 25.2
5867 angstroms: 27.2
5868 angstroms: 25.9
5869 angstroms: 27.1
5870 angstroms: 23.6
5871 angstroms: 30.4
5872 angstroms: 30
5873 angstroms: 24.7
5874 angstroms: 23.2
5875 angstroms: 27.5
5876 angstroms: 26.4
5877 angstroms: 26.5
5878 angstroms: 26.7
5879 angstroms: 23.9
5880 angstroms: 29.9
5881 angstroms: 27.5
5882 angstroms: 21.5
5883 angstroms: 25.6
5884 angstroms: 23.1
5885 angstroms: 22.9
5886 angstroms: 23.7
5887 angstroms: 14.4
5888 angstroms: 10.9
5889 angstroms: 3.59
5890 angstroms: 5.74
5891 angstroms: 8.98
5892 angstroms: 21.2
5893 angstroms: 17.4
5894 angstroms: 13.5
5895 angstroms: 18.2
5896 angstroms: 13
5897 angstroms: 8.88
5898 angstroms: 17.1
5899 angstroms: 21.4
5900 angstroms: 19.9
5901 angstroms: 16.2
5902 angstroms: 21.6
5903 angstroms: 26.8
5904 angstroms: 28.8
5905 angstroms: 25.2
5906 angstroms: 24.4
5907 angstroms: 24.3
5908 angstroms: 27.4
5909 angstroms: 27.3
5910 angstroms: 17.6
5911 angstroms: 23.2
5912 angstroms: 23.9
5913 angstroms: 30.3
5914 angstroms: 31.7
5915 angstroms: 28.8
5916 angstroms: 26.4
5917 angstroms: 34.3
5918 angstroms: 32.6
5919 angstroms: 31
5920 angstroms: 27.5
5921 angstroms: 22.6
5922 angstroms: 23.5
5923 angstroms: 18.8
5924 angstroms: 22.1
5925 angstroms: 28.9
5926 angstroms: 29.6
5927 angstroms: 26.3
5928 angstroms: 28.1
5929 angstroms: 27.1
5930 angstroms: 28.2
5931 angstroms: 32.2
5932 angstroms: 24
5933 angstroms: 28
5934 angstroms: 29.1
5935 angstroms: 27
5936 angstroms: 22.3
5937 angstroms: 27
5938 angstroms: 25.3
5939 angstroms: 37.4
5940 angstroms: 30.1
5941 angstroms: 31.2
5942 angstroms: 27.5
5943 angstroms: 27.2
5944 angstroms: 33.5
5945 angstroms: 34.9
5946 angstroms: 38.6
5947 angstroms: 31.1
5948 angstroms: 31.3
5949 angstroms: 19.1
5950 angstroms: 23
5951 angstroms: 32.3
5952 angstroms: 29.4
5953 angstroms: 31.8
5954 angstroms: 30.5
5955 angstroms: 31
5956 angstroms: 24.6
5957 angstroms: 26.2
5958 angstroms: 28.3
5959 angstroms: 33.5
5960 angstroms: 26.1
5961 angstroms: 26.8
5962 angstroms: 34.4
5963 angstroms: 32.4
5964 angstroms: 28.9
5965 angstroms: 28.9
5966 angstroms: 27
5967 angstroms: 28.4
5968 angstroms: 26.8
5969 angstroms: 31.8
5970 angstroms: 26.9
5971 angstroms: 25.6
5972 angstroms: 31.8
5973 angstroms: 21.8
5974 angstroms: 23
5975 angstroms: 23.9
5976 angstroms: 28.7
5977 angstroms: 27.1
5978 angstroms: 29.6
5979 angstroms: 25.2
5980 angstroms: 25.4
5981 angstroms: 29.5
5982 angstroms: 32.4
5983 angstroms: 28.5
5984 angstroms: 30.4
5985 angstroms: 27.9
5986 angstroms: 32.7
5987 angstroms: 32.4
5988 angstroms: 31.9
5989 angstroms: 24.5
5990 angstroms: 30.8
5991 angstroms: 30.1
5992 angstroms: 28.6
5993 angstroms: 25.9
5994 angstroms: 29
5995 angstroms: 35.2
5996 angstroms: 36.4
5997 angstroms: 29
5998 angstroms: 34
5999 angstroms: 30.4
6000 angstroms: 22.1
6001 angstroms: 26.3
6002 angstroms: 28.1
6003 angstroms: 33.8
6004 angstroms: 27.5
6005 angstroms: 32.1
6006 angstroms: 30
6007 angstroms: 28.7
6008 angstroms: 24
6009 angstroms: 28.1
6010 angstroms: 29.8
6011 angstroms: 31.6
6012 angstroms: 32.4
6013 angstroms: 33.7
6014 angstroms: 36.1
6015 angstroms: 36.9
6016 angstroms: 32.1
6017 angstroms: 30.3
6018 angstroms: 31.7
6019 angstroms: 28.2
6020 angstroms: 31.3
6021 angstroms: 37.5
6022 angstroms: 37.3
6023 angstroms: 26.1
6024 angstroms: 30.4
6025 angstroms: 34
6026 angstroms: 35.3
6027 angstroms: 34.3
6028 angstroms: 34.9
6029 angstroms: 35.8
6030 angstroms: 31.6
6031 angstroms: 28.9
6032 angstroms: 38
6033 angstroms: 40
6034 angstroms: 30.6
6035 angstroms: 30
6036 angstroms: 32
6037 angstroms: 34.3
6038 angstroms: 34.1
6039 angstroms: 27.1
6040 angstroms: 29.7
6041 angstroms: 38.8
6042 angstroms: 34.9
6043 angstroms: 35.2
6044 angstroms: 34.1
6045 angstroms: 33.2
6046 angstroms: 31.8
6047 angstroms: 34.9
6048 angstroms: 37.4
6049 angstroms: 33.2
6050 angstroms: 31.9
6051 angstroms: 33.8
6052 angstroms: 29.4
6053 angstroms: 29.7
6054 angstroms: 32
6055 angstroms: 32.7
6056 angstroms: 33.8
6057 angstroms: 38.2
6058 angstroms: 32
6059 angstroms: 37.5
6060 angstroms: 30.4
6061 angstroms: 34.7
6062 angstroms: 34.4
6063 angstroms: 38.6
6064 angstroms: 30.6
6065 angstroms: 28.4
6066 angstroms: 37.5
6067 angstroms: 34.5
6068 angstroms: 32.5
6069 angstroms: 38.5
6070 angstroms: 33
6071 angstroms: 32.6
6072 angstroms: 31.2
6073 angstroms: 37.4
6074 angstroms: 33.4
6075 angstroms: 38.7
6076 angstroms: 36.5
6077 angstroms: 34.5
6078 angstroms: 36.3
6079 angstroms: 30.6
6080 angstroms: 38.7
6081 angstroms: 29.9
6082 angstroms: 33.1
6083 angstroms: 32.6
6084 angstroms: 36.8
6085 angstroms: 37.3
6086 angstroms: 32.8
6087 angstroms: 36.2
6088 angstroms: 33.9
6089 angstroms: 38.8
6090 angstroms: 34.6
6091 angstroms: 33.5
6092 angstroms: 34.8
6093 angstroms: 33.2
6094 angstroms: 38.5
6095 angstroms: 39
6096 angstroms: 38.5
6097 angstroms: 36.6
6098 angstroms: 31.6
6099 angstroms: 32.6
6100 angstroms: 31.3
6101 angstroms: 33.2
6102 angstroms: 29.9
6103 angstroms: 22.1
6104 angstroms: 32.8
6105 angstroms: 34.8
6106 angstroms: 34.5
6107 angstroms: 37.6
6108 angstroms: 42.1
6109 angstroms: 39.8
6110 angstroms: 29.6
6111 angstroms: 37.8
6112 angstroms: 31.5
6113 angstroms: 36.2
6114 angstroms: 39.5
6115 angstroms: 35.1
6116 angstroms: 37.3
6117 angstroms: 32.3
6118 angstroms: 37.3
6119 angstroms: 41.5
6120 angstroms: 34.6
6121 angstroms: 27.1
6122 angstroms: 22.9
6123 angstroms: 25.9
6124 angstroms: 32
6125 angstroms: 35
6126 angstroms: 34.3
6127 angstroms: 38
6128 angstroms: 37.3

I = 0.14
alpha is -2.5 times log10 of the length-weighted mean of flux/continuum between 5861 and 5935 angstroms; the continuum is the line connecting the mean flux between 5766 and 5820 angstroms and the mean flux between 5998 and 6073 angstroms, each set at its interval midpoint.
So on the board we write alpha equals 0.35 mag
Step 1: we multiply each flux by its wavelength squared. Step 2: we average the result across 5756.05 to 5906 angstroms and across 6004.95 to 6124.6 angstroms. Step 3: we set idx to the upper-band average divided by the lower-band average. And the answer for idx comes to 1.2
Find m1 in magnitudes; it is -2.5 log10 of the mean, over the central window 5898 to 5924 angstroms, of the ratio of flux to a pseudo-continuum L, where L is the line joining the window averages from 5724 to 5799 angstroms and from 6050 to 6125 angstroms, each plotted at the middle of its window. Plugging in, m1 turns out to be 0.29 mag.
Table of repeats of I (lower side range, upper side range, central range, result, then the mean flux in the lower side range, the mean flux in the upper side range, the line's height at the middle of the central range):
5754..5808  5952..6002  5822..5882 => 0.083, 34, 28.9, 32.2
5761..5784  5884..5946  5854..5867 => -0.035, 32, 24.1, 27.1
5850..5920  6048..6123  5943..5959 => -0.079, 24.5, 34.2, 27.7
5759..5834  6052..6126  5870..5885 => 0.261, 32.7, 34.2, 33.1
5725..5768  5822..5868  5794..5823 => -0.104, 30.9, 30.8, 30.9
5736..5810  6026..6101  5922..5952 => 0.191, 33.1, 34.1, 33.7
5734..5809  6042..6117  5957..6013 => 0.170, 33.1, 34.4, 34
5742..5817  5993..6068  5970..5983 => 0.203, 33.2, 32.4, 32.6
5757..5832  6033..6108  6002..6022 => 0.076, 32.7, 34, 33.7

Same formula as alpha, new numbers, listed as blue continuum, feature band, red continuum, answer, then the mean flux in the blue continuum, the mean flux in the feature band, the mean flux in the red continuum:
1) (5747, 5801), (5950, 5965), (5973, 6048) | 0.07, 33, 29.5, 31.1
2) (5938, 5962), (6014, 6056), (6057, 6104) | -0.01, 29.8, 33.1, 34.2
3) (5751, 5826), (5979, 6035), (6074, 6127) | 0.09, 32.9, 31.1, 34.4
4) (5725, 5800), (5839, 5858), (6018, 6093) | -0.03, 31.9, 33.4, 33.8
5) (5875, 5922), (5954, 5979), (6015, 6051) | -0.01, 22.3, 28.1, 33.2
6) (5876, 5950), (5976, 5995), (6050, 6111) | -0.02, 24.5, 29.2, 34.2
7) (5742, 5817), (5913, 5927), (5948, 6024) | 0.11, 33.2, 27.6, 29.4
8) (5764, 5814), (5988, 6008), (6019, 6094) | 0.15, 34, 29.5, 33.9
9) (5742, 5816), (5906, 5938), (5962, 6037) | 0.17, 33.3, 26.7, 30.4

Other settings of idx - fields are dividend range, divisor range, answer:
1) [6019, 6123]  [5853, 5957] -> 1.41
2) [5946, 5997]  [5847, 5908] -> 1.23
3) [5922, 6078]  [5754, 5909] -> 1.11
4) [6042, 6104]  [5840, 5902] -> 1.44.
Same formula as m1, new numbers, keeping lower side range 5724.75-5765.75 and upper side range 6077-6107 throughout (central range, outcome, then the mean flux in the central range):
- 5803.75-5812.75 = -0.13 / 35.4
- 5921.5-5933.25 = 0.23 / 26.4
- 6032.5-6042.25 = 0.02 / 33.1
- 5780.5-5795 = -0.05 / 32.7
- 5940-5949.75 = 0.08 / 30.3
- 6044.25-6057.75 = 0.02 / 33.2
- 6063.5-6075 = 0.00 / 33.8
